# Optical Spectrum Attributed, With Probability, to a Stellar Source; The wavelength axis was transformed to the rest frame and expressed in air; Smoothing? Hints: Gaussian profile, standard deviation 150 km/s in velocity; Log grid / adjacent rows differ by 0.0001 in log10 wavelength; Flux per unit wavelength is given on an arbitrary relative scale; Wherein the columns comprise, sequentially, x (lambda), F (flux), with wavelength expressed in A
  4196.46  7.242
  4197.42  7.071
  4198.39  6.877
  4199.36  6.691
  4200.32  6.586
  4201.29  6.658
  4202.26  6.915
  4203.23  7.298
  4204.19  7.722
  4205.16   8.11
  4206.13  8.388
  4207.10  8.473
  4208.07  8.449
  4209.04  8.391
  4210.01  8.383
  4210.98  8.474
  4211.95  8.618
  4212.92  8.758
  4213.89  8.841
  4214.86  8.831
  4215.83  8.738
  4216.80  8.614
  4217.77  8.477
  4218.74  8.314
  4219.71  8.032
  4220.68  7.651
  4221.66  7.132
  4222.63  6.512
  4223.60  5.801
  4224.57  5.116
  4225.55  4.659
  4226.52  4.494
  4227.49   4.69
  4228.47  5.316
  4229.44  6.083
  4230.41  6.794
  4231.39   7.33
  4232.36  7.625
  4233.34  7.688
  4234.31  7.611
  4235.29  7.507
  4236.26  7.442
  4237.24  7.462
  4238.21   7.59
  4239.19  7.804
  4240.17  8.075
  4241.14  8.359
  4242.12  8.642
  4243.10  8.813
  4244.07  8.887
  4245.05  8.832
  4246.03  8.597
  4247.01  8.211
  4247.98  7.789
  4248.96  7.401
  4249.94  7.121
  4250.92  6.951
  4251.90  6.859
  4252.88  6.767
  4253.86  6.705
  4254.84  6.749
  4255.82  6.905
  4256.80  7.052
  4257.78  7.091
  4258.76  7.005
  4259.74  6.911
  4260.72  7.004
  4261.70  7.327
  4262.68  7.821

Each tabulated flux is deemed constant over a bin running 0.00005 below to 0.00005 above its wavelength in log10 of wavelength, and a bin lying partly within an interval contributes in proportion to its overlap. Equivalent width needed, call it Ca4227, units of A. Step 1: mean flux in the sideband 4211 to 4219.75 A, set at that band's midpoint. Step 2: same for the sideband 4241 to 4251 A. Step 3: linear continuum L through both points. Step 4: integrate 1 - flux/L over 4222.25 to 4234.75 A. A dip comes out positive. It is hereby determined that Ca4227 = 3.4 A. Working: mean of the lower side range 8.61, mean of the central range 6.13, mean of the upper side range 8.18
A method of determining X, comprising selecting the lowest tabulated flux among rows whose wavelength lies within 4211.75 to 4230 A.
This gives 4.494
